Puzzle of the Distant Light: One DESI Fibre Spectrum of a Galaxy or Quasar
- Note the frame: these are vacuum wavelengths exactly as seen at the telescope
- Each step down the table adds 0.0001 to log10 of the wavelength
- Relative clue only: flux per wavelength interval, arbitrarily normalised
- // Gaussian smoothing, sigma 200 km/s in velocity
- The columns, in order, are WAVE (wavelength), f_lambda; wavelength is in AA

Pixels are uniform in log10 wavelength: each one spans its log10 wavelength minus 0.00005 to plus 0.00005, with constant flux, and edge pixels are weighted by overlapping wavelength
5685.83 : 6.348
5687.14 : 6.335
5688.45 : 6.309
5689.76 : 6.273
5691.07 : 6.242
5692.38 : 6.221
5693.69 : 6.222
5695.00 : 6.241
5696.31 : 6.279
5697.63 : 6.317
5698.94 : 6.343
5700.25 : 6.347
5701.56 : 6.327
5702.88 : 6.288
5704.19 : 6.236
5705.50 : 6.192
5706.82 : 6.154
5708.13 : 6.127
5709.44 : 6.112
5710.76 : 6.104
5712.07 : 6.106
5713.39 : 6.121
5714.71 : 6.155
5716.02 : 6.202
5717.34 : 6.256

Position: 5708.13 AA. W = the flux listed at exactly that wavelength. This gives 6.127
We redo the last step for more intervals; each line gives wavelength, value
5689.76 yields 6.273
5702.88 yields 6.288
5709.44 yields 6.112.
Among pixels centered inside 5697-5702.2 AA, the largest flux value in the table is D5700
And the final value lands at 6.347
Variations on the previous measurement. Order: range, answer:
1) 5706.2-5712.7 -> 6.154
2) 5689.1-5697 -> 6.279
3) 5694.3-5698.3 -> 6.317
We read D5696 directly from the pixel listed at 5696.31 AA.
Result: 6.279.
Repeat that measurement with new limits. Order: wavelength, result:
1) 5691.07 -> 6.242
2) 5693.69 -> 6.222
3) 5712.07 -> 6.106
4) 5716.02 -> 6.202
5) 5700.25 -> 6.347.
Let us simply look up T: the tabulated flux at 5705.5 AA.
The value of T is 6.192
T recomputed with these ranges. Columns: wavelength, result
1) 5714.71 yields 6.155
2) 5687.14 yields 6.335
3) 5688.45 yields 6.309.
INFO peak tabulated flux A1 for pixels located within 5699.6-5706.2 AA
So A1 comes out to 6.347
